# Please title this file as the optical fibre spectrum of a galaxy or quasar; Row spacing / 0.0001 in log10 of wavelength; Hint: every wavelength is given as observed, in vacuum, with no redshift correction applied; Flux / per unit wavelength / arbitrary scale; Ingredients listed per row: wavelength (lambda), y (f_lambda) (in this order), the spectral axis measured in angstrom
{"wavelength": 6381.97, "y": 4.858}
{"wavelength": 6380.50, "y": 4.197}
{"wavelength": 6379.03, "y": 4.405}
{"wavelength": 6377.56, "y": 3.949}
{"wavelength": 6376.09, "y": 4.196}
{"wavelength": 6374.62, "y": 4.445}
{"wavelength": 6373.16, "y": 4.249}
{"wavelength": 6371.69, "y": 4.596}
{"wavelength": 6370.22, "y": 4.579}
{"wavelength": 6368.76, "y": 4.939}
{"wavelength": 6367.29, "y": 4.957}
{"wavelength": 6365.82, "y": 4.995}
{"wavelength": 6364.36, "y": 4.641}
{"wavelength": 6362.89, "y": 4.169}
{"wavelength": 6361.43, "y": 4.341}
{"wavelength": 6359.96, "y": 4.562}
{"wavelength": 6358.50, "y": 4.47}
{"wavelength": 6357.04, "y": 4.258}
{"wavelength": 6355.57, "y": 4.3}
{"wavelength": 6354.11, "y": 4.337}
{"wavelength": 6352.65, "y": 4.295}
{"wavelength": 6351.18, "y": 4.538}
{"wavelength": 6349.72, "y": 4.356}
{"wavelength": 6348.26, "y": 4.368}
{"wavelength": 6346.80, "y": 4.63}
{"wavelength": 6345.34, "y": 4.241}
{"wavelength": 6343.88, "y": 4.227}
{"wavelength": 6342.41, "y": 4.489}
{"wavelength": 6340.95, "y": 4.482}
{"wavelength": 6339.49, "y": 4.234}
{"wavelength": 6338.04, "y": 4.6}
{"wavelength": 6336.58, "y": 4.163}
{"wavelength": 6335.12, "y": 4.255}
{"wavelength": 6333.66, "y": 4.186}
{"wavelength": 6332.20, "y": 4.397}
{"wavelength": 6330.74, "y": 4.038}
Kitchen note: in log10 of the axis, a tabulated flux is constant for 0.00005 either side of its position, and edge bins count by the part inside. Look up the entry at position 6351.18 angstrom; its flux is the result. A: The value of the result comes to 4.538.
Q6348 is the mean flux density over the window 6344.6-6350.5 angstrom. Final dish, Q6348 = 4.41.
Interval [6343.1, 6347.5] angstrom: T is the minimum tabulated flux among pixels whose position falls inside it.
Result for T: 4.227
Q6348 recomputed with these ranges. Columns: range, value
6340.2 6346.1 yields 4.36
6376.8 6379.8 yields 4.17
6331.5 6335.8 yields 4.28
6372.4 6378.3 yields 4.21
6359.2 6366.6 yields 4.54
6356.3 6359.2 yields 4.36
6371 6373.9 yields 4.43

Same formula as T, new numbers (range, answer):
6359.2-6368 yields 4.169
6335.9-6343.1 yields 4.163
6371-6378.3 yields 3.949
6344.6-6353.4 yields 4.241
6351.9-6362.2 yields 4.258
